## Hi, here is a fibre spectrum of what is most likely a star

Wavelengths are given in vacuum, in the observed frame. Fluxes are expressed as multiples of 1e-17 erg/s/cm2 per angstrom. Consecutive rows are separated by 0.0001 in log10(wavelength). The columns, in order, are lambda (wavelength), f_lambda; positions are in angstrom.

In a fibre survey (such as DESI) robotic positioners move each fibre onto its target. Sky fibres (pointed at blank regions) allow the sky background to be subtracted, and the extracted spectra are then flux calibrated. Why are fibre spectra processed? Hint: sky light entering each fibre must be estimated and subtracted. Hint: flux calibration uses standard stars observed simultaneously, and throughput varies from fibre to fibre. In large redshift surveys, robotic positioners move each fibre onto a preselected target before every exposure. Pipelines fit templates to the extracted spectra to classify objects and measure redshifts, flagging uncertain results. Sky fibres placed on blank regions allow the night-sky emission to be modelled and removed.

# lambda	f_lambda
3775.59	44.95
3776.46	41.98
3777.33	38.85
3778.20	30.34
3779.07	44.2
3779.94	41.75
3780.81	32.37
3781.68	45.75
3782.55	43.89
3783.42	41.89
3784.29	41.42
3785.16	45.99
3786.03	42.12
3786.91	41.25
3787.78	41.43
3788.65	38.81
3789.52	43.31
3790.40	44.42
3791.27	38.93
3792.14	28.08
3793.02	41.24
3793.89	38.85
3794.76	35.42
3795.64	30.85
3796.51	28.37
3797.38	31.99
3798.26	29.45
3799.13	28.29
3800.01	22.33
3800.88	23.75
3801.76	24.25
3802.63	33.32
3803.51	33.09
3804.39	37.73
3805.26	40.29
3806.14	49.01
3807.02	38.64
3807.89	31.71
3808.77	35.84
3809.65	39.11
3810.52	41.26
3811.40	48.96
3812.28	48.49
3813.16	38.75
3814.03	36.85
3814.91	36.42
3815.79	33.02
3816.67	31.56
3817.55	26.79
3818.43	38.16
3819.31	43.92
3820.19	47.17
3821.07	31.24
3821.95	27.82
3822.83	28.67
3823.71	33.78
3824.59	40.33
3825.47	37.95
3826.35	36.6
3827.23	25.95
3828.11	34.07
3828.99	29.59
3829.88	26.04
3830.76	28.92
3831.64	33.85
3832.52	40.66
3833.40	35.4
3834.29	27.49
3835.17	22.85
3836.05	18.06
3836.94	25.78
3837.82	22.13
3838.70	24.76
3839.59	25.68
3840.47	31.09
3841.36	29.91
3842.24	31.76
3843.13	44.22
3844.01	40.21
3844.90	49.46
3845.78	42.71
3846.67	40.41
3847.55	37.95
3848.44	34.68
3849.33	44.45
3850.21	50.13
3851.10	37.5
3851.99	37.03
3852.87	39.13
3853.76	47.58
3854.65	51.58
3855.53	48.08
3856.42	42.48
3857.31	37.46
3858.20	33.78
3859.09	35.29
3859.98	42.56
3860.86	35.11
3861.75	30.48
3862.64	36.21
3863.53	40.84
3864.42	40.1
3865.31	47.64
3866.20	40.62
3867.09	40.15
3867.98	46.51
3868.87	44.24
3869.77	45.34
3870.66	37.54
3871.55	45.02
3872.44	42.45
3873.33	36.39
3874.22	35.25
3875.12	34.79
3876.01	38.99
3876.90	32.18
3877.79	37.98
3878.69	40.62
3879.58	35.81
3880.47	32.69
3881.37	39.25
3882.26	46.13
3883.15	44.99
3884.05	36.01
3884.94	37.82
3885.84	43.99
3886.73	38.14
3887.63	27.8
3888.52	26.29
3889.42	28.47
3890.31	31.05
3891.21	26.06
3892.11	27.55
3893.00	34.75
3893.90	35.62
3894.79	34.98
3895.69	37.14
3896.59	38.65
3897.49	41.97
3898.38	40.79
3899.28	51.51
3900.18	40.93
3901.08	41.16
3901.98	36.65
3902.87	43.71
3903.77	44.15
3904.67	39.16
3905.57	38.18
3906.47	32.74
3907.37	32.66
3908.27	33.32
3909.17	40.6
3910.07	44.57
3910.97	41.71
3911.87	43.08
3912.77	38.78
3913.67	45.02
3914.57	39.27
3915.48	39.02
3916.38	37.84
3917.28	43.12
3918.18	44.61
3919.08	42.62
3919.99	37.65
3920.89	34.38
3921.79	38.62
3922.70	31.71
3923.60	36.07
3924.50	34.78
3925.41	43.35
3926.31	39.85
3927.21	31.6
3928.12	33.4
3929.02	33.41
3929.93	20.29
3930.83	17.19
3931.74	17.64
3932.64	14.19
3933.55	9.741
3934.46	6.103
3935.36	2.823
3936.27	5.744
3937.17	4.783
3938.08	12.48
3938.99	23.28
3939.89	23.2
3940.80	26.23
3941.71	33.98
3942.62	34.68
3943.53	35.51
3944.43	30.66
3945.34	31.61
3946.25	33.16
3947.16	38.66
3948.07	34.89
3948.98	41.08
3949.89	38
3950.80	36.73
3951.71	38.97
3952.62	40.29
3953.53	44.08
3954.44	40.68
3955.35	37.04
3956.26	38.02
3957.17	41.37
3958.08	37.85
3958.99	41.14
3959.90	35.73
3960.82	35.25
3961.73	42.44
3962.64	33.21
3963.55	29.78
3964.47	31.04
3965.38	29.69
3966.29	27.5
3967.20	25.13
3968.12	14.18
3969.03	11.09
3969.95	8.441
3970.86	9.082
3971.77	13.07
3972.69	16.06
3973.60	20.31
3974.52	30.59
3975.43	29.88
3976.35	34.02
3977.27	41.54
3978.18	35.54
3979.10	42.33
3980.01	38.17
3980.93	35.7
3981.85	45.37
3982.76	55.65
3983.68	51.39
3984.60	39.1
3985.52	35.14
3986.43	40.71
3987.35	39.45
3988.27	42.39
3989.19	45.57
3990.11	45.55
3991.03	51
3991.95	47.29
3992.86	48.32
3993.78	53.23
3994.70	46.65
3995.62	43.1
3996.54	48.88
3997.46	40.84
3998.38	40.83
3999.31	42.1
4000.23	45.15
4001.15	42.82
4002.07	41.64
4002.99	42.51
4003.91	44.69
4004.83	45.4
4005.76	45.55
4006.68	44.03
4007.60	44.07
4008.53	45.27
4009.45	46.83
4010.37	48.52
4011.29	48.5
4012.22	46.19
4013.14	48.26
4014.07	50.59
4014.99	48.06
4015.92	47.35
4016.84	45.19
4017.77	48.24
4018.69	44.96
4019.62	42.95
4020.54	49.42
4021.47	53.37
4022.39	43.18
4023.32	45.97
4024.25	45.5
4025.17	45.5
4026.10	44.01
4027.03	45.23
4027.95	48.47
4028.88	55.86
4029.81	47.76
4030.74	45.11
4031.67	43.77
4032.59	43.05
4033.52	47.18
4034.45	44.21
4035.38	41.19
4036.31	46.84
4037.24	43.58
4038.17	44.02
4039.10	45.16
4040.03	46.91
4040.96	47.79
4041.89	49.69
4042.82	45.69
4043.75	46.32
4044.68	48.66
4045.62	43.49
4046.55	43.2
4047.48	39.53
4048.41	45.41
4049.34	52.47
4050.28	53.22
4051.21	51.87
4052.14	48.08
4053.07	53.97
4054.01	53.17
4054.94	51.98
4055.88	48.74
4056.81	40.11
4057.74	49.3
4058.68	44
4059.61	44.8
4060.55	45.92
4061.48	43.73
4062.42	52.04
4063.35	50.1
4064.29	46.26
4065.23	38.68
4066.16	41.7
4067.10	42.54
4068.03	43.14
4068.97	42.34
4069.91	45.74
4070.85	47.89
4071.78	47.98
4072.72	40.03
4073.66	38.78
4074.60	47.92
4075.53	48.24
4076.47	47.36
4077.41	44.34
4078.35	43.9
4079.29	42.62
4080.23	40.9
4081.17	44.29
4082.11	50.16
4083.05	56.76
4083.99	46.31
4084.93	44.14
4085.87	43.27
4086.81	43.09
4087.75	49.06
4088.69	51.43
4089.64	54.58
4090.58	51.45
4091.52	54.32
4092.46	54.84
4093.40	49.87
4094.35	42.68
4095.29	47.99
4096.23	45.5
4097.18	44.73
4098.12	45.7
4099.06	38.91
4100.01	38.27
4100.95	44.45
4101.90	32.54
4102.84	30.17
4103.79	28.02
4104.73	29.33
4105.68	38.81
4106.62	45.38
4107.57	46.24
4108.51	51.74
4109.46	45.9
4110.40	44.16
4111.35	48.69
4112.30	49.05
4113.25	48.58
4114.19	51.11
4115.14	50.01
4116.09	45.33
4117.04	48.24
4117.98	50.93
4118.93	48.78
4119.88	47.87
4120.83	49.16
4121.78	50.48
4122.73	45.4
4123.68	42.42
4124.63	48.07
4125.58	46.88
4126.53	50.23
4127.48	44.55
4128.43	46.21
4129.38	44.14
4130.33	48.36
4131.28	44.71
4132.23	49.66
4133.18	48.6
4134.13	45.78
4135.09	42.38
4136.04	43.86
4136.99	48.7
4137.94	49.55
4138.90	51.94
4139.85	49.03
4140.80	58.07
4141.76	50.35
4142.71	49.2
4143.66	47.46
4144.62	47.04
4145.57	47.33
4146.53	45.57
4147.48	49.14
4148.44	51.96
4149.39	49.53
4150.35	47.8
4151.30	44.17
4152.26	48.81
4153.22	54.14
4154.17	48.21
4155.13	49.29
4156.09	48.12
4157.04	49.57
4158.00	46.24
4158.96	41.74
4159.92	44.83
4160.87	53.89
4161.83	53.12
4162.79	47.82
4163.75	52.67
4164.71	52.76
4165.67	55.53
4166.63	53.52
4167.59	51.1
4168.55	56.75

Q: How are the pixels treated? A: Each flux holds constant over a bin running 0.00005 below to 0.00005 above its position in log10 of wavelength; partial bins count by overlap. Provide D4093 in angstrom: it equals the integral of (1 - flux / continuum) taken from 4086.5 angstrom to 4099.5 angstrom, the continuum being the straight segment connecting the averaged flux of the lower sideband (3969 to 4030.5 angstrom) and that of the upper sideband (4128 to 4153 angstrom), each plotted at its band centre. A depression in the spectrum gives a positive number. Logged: -0.6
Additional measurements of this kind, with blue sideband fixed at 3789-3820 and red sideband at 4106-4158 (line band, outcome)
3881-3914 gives 1.2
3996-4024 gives -1.4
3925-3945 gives 8.8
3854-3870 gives -1.3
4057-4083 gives 0.4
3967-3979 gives 5.5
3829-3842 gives 3.1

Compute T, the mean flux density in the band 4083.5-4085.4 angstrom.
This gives 45.4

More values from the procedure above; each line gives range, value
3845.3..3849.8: 40.3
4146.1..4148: 47.5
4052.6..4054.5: 53.5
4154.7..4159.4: 47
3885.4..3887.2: 40.9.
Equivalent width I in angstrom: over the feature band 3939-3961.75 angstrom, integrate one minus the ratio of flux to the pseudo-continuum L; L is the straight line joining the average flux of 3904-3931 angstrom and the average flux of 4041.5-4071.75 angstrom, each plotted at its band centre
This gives 2.0 angstrom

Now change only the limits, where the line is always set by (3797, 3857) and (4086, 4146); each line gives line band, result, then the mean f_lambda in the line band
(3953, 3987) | 6.61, 32.9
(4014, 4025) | -1.06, 46.9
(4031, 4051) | -1.03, 45.9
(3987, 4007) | -1.43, 44.9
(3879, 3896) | 1.23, 35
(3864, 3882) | -1.25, 39.7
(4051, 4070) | -0.94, 46.5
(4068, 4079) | 0.00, 44.8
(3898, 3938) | 5.81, 33.1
